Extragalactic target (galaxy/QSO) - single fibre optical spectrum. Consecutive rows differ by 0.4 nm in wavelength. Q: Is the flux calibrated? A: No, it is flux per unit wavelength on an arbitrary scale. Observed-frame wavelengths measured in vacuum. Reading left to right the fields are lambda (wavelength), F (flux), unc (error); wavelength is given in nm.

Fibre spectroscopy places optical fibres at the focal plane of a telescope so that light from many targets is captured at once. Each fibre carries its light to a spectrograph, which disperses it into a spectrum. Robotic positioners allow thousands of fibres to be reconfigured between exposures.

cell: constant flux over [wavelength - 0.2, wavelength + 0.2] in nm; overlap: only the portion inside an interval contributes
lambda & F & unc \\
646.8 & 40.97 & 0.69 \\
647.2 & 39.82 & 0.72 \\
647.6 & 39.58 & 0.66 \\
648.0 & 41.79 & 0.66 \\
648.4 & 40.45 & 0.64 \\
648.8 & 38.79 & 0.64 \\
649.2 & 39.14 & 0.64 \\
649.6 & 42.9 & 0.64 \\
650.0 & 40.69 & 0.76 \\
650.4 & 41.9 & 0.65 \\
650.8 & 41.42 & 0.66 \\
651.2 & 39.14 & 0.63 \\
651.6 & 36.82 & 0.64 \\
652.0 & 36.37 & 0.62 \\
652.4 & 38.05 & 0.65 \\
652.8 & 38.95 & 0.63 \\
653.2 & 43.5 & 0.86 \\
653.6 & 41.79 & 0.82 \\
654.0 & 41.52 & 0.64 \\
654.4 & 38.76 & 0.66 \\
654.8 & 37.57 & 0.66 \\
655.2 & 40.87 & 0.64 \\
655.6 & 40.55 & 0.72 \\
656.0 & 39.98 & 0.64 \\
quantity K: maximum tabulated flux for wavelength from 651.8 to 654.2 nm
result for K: 43.5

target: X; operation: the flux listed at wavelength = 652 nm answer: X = 36.37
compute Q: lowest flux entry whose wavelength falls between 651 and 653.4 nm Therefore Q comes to 36.37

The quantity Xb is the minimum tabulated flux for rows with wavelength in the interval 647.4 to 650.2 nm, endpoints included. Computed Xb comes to 38.79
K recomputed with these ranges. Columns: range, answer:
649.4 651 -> 42.9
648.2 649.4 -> 40.45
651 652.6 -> 39.14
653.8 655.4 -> 41.52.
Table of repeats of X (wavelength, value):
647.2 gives 39.82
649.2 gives 39.14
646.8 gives 40.97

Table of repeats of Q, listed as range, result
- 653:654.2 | 41.52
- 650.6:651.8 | 36.82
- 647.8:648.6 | 40.45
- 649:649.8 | 39.14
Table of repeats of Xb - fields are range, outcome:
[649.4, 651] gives 40.69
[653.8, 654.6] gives 38.76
